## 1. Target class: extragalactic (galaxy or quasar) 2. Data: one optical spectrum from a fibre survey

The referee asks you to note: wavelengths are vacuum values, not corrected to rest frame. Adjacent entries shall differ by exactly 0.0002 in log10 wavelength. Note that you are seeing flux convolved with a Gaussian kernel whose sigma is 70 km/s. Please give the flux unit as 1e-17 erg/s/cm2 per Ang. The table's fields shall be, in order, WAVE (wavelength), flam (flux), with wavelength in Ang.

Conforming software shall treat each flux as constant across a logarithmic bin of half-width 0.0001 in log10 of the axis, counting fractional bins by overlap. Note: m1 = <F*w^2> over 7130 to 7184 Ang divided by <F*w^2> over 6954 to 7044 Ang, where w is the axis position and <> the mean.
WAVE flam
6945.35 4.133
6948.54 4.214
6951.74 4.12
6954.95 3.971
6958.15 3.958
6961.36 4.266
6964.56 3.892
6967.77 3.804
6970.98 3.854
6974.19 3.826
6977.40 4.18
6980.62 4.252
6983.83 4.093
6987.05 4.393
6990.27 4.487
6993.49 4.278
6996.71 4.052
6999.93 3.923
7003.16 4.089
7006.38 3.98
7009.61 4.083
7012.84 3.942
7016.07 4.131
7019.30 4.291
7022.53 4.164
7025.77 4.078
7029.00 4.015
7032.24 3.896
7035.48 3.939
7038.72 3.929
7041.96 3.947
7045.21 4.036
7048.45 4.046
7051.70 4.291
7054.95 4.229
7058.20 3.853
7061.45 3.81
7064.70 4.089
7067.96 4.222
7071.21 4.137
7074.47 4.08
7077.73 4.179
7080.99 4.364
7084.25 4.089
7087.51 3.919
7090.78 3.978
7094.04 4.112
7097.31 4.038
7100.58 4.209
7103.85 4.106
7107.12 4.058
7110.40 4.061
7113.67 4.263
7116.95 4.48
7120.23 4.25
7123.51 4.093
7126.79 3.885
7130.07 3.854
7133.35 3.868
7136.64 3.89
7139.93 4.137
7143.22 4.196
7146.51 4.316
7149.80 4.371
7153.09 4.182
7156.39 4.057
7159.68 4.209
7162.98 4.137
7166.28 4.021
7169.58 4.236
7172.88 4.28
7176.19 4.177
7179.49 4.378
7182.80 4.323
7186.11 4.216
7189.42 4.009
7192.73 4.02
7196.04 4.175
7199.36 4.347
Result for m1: 1.07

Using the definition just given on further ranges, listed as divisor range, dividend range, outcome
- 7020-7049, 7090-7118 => 1.05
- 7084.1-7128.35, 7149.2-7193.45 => 1.04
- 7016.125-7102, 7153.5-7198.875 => 1.06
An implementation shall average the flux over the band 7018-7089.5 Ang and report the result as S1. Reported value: 4.07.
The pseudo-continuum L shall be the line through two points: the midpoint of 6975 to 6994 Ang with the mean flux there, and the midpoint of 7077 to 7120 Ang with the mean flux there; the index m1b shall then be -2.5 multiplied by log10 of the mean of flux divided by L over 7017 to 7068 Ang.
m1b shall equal 0.04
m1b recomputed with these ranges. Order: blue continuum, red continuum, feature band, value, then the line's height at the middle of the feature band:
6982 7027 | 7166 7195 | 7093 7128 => 0.01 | 4.17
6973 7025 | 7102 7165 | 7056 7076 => 0.03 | 4.13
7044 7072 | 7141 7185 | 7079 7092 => 0.01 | 4.12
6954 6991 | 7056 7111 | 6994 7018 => 0.01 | 4.08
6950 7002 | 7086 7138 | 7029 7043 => 0.04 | 4.08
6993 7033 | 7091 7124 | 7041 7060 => 0.01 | 4.11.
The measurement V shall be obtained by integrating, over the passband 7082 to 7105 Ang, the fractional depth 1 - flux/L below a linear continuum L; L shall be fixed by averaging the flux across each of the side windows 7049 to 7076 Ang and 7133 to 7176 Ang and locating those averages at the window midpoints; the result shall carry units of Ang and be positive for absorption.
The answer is 0.21 Ang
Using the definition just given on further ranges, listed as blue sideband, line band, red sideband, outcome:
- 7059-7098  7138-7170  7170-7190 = 0.1 Ang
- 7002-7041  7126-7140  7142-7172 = 0.9 Ang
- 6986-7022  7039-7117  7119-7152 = 0.3 Ang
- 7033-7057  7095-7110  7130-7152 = -0.1 Ang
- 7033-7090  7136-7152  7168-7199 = -0.2 Ang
